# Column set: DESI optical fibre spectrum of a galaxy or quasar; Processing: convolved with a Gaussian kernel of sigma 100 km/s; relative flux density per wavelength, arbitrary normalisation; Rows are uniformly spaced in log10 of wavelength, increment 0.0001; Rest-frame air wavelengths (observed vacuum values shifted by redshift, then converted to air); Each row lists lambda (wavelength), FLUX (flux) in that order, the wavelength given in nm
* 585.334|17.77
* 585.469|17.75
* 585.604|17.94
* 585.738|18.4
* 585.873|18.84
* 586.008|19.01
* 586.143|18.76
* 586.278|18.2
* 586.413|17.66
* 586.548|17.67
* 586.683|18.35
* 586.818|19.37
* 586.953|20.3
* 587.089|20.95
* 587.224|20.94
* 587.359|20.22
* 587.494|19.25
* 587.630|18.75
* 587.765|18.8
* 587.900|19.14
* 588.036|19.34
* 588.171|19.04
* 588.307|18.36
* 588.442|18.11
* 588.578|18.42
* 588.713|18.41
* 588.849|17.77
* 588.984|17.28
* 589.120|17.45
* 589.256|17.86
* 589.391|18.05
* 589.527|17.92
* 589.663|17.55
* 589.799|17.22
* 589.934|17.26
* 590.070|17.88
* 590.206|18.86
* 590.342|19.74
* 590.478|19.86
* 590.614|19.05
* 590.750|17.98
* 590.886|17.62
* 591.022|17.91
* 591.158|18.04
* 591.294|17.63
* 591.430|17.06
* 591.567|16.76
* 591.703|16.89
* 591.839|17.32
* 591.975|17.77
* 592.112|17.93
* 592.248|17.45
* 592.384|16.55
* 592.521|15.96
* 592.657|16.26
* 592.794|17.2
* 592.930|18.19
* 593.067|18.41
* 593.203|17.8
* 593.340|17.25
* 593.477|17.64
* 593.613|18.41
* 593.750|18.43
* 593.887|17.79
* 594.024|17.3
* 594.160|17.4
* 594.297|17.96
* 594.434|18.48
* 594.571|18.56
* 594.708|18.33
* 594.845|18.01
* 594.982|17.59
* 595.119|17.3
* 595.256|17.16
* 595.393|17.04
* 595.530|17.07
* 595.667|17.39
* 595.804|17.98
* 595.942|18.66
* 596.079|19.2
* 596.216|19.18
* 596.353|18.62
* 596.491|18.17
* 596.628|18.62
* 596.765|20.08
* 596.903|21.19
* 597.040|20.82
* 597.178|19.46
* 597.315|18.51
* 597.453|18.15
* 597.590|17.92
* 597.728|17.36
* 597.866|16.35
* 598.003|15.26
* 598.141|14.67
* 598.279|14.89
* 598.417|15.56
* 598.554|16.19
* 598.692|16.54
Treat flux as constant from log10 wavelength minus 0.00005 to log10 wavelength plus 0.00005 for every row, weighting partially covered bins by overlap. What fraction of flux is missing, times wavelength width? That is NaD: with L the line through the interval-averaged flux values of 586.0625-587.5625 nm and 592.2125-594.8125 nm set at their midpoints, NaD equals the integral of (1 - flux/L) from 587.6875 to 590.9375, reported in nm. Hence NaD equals 0.06 nm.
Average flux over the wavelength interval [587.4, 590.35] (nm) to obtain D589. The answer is 18.3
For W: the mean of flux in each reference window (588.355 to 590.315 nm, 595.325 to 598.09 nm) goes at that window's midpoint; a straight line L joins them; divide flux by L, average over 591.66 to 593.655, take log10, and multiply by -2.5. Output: 0.043 mag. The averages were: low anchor 17.9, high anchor 18.3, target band 17.4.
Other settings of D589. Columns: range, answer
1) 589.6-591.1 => 18.3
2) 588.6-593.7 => 17.7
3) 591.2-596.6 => 17.7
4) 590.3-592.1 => 17.9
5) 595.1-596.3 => 17.9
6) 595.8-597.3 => 19.3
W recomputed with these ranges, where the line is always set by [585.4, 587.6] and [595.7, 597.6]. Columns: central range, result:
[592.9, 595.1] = 0.06 mag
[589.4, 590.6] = 0.04 mag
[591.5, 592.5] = 0.11 mag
